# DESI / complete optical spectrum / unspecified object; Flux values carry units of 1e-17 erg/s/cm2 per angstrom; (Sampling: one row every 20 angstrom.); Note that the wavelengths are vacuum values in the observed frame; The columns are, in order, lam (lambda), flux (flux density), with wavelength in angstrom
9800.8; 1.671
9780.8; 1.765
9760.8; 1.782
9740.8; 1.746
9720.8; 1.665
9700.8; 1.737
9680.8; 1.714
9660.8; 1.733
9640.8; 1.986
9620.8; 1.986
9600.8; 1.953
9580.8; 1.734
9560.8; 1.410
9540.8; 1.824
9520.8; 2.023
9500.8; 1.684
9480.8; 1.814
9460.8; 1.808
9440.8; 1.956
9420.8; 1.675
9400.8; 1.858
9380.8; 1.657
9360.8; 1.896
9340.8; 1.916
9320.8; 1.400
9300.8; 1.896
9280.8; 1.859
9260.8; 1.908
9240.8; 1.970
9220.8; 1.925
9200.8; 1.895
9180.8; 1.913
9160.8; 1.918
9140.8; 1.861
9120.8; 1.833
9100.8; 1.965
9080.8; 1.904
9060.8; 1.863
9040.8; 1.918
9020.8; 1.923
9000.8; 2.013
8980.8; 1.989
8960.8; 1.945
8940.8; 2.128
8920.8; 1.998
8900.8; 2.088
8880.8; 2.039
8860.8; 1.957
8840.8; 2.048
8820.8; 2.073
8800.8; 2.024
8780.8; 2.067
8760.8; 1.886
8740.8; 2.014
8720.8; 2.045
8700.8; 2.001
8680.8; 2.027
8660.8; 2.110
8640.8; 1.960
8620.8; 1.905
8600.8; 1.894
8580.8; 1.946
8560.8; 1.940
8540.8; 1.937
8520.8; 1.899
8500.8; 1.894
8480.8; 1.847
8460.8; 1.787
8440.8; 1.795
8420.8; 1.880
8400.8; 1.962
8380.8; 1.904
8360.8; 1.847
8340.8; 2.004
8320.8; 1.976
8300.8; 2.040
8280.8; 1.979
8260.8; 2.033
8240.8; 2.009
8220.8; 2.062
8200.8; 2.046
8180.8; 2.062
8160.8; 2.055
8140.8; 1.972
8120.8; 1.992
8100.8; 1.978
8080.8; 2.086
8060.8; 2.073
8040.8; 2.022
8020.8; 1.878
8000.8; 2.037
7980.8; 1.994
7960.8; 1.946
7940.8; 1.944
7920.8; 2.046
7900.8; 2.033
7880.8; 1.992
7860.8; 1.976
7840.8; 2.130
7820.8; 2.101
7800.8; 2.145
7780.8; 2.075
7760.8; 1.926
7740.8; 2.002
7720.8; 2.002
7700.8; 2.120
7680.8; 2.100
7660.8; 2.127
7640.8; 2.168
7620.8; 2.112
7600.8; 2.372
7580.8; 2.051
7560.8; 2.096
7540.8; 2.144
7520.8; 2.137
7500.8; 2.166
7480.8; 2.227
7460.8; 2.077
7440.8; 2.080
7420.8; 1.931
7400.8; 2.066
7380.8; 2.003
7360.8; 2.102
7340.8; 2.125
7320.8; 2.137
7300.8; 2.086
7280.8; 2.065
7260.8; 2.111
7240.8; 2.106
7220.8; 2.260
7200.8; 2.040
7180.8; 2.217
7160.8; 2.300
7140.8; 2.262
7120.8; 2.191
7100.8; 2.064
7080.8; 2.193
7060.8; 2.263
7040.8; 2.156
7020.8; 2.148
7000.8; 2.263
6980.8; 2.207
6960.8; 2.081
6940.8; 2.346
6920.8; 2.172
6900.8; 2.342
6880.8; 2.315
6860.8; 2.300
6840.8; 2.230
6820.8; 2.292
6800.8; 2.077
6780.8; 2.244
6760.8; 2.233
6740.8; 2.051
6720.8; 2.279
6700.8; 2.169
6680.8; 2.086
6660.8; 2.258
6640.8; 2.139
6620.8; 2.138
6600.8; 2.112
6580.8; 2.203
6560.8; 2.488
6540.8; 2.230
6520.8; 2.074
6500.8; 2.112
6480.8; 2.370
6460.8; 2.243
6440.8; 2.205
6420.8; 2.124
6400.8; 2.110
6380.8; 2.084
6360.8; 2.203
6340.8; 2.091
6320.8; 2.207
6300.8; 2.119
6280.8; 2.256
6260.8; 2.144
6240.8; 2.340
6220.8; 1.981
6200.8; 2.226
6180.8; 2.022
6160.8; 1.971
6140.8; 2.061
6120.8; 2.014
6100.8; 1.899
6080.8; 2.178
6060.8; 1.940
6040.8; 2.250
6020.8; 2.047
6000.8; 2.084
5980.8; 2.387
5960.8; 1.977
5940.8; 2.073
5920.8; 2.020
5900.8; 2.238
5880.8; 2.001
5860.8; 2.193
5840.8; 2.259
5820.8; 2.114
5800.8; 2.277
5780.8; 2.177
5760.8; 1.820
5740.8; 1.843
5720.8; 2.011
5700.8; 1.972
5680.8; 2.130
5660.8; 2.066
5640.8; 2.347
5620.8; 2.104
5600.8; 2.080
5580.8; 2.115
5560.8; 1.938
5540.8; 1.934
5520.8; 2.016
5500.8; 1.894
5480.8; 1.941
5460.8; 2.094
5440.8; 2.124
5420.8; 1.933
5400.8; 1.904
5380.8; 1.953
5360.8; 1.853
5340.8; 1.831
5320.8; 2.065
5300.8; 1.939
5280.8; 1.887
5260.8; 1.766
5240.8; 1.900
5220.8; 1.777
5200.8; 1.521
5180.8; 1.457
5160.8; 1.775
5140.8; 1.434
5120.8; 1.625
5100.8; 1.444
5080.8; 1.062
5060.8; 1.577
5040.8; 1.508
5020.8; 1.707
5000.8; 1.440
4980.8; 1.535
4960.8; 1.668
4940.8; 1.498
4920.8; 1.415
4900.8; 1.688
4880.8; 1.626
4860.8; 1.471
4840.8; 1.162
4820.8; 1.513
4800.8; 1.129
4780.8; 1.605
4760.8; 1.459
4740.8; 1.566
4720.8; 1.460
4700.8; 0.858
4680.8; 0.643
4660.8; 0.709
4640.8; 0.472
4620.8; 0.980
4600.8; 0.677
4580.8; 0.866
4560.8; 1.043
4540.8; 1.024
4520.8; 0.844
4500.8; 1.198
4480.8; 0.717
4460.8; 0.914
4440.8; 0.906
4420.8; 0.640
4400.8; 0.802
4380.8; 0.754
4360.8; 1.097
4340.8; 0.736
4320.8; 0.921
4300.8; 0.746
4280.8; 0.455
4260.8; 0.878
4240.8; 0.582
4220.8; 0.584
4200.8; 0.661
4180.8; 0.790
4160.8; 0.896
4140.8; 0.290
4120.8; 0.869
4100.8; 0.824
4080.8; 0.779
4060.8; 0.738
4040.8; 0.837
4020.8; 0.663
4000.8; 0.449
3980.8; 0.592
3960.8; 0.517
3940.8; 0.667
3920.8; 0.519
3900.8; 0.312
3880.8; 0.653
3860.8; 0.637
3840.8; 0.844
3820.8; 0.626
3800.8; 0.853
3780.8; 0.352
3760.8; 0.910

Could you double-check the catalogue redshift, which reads 0.181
